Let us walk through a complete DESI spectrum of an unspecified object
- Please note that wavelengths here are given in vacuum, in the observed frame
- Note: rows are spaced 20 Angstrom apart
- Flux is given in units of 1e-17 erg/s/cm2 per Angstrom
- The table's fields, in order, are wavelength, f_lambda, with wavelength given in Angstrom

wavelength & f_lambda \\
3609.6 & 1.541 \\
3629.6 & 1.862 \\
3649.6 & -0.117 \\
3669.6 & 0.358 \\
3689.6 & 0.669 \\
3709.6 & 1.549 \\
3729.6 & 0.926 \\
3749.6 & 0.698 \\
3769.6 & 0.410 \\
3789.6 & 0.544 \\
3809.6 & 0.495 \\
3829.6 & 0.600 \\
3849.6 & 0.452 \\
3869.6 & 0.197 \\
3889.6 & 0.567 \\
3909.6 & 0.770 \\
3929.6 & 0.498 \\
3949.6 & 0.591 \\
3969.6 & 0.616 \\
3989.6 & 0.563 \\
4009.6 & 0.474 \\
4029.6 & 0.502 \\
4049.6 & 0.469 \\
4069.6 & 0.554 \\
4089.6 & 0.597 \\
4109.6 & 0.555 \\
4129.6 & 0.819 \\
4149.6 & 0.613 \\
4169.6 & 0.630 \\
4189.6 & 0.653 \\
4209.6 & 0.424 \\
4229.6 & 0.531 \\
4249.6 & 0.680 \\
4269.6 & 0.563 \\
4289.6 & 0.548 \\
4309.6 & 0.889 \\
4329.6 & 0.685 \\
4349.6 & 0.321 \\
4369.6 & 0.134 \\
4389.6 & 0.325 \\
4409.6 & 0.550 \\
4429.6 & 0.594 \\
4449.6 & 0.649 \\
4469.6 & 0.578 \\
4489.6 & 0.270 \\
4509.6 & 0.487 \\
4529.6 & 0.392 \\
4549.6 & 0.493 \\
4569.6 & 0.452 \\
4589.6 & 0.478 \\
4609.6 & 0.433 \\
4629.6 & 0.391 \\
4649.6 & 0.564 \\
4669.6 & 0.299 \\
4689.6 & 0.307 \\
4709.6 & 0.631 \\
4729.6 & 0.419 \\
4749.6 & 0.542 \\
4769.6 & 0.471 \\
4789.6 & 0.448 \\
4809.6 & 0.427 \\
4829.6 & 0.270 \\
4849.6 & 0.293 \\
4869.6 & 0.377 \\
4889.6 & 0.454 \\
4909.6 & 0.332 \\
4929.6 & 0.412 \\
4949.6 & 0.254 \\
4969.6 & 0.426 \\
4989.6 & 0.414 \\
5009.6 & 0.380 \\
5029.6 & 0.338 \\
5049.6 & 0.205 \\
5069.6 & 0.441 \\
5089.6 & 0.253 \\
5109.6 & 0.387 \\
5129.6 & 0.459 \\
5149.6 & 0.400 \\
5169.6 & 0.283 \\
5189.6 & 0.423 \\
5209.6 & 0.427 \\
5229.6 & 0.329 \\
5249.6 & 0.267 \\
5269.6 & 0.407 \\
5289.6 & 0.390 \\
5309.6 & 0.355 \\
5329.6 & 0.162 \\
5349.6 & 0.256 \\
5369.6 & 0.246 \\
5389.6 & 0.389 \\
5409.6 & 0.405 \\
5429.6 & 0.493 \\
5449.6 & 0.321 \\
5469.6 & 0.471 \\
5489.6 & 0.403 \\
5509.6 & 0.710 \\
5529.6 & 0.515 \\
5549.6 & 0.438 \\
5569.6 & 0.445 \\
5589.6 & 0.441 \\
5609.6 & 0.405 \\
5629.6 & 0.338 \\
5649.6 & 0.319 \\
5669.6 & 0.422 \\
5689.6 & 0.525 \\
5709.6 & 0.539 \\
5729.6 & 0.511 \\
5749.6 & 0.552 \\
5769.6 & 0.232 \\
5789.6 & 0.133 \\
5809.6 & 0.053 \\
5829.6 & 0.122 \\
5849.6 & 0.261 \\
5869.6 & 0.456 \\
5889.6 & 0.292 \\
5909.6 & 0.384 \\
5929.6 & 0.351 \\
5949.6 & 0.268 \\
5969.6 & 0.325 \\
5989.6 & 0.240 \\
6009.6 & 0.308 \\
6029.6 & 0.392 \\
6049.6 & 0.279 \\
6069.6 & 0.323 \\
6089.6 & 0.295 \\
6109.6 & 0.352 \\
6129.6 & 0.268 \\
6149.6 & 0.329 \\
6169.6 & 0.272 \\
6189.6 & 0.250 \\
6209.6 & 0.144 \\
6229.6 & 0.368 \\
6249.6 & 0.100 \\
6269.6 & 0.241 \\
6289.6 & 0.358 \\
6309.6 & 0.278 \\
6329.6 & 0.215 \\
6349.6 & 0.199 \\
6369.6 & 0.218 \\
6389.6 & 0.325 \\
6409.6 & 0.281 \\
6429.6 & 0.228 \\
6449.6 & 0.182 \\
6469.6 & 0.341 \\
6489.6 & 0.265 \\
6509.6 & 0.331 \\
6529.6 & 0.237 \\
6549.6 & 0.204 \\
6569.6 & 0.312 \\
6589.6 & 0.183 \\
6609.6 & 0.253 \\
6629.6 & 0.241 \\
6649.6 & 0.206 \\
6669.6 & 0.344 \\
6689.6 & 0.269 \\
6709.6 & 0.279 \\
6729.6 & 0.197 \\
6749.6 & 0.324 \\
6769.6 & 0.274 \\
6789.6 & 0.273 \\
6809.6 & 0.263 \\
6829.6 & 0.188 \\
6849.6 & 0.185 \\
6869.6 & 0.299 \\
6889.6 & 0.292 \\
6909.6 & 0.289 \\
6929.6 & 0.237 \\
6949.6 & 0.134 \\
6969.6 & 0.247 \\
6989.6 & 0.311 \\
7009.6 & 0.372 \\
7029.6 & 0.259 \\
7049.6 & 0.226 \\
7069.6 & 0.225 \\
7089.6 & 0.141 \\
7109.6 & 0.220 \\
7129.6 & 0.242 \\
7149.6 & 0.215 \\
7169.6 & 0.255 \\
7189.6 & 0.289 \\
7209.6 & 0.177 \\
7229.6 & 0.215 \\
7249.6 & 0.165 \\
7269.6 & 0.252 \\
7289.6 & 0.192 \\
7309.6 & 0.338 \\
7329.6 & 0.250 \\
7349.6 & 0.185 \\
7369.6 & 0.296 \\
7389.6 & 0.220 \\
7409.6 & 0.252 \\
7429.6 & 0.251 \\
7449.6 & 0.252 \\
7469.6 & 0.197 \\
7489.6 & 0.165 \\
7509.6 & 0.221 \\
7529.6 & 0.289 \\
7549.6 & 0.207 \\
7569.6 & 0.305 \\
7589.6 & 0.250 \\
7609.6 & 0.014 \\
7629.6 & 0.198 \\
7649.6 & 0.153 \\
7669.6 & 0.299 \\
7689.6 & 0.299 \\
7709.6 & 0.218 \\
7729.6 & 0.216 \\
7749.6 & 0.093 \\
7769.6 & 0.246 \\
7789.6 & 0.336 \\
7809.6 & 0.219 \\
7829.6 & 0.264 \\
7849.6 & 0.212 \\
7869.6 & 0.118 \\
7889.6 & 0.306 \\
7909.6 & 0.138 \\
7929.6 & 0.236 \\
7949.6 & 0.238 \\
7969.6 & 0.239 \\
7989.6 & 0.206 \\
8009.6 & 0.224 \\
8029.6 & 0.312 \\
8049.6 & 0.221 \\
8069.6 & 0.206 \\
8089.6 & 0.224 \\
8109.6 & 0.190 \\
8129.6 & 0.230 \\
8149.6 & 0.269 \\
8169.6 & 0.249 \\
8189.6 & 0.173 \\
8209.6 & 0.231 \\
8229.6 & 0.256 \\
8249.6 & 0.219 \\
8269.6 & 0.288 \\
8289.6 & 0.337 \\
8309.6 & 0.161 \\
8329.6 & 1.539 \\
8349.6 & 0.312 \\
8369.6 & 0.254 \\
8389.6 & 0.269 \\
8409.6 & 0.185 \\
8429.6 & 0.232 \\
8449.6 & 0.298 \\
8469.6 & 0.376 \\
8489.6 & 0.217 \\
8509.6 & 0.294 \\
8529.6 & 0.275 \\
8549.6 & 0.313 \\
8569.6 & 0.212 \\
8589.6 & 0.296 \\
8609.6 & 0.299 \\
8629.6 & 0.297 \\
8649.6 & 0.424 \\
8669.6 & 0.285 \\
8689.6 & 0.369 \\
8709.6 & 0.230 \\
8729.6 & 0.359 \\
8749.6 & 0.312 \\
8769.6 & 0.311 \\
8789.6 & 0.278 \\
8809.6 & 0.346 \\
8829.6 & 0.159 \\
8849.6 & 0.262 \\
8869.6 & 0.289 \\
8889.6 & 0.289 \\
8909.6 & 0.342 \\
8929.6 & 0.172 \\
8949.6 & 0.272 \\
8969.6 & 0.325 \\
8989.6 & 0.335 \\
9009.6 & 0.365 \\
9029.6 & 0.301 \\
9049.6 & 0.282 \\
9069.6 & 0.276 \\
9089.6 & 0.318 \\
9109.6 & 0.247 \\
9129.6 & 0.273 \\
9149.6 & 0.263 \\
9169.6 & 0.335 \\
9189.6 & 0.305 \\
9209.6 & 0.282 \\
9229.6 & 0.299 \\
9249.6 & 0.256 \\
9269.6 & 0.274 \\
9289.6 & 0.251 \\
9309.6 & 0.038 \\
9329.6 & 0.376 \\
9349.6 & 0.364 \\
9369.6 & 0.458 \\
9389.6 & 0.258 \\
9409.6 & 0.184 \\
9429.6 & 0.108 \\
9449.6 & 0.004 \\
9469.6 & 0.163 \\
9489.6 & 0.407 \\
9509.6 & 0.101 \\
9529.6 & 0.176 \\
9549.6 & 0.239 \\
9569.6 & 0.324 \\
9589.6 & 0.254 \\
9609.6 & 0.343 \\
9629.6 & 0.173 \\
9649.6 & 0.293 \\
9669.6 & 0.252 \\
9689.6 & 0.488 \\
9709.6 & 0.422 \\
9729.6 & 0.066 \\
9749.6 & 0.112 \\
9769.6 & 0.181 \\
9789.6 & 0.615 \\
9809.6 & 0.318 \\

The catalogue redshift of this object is 1.234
